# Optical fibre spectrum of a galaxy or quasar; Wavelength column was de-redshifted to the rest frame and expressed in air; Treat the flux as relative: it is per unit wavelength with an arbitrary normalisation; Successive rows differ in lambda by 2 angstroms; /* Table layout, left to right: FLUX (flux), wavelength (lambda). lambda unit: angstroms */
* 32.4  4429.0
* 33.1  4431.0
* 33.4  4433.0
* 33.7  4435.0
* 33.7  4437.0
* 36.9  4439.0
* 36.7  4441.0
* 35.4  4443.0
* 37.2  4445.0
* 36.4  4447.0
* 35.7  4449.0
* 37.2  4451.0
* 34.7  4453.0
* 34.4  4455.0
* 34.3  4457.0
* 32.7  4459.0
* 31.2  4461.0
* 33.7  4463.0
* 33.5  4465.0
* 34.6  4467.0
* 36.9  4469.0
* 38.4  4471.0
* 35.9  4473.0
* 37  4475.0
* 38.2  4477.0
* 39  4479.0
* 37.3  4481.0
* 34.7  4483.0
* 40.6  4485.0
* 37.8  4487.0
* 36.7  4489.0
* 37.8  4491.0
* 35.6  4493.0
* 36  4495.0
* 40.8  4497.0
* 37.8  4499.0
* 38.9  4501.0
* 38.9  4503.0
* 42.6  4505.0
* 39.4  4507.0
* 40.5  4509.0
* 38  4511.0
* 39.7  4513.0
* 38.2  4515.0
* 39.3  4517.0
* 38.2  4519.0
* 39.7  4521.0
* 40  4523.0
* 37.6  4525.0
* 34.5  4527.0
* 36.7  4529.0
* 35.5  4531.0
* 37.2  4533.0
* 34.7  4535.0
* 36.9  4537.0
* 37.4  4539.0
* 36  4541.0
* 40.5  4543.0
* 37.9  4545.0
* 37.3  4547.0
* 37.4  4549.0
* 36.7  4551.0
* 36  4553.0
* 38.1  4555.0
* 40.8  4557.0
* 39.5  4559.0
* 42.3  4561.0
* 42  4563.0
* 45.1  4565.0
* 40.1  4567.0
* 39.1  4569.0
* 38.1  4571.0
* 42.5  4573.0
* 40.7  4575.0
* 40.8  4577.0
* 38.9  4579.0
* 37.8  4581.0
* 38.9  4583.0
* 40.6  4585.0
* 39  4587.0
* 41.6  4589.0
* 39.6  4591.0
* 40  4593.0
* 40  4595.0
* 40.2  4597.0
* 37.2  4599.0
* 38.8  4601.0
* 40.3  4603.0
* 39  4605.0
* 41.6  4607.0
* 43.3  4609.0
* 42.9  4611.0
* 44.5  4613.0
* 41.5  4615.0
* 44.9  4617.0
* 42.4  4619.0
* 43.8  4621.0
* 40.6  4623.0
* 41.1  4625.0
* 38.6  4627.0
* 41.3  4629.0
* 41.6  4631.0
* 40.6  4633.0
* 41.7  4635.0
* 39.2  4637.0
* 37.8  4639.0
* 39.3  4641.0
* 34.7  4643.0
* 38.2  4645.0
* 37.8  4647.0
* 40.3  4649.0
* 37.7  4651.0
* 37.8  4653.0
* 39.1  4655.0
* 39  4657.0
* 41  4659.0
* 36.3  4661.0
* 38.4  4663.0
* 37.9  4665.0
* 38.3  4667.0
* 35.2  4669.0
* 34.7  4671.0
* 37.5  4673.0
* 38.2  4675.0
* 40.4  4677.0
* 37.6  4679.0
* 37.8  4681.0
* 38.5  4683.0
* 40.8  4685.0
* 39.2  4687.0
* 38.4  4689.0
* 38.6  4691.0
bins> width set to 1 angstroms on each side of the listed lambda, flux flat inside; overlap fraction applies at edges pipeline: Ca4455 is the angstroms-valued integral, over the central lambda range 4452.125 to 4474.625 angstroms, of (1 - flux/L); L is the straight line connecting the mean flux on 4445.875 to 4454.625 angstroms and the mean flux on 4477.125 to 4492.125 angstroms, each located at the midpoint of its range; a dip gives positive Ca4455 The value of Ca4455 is 1.2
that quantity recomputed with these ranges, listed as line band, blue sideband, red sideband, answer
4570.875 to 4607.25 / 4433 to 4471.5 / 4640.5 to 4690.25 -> -2.7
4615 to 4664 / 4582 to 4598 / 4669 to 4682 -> -1.5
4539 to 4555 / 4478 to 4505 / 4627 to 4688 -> 0.3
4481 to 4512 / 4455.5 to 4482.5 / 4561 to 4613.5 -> -1.4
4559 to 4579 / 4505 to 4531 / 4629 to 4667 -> -1.2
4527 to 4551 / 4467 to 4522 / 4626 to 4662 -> 1.0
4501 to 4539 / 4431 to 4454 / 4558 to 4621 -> 0.0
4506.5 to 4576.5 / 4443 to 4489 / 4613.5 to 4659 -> -1.7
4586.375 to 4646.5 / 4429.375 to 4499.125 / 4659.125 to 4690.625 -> -4.9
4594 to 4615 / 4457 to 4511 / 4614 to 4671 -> -1.0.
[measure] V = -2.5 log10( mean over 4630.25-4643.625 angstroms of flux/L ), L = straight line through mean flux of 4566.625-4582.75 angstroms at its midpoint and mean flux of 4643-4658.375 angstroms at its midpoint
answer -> -0.02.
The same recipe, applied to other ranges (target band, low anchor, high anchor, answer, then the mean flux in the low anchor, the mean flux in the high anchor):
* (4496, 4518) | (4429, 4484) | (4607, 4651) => -0.07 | 35.3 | 40.7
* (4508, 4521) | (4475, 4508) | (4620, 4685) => -0.02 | 38.2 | 38.8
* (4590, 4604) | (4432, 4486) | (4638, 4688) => -0.06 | 35.7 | 38.1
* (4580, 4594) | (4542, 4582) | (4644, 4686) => -0.01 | 39.6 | 38.2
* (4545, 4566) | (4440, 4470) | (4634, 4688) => -0.08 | 35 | 38.3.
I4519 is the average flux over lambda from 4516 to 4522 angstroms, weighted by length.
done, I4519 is 39.1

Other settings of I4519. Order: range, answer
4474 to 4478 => 37.6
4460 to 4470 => 34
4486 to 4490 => 37.2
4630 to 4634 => 41.1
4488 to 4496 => 36.5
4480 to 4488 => 37.6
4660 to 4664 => 37.3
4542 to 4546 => 39.2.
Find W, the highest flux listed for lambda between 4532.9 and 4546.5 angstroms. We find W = 40.5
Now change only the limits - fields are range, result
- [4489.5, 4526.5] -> 42.6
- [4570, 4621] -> 44.9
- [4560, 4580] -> 45.1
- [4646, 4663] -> 41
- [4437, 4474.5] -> 38.4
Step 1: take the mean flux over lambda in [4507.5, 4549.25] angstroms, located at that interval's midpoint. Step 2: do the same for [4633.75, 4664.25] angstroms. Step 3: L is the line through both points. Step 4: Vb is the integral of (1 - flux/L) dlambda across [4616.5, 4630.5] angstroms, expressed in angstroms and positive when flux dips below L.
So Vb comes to -1.20 angstroms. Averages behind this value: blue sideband 37.8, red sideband 38.6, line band 41.7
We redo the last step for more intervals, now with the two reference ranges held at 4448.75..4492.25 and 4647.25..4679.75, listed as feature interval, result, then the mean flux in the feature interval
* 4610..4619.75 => -1.5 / 43.3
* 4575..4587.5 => -0.8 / 39.5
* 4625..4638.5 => -1.0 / 40.4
